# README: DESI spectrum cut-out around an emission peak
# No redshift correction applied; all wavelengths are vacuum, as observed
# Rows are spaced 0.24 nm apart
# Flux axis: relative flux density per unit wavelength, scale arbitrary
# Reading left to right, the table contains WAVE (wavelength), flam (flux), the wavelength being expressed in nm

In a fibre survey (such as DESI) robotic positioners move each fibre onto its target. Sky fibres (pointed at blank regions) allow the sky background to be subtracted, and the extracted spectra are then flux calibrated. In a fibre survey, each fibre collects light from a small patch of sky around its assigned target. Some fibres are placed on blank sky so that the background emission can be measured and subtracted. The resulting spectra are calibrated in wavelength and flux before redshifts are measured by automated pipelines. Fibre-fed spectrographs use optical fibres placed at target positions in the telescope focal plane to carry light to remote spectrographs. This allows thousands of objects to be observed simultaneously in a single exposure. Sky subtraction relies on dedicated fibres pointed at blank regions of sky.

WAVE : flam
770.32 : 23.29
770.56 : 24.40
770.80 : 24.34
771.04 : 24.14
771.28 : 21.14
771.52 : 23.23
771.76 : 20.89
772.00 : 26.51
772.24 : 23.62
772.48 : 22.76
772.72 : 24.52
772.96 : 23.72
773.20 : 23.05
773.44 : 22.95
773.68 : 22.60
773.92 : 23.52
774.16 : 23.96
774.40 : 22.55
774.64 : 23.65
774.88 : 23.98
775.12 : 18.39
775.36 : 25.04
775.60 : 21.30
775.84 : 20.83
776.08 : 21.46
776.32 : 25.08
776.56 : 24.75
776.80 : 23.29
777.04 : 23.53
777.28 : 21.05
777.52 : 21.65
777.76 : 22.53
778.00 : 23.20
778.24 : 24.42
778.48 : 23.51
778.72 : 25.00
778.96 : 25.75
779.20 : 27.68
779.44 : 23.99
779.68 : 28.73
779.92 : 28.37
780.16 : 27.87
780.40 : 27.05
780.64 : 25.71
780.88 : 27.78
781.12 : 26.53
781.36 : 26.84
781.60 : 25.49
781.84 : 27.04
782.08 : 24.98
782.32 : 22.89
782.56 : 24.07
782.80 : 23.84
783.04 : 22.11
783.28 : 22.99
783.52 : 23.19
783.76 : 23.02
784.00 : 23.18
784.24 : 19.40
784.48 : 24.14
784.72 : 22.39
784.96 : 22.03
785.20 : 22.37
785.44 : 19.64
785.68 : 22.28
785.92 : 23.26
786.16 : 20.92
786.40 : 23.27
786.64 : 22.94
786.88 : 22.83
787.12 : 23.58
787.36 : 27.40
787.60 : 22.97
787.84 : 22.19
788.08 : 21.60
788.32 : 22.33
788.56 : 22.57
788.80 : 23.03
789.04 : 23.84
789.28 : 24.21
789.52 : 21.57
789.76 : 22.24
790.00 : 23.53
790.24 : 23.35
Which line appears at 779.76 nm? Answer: [S II]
